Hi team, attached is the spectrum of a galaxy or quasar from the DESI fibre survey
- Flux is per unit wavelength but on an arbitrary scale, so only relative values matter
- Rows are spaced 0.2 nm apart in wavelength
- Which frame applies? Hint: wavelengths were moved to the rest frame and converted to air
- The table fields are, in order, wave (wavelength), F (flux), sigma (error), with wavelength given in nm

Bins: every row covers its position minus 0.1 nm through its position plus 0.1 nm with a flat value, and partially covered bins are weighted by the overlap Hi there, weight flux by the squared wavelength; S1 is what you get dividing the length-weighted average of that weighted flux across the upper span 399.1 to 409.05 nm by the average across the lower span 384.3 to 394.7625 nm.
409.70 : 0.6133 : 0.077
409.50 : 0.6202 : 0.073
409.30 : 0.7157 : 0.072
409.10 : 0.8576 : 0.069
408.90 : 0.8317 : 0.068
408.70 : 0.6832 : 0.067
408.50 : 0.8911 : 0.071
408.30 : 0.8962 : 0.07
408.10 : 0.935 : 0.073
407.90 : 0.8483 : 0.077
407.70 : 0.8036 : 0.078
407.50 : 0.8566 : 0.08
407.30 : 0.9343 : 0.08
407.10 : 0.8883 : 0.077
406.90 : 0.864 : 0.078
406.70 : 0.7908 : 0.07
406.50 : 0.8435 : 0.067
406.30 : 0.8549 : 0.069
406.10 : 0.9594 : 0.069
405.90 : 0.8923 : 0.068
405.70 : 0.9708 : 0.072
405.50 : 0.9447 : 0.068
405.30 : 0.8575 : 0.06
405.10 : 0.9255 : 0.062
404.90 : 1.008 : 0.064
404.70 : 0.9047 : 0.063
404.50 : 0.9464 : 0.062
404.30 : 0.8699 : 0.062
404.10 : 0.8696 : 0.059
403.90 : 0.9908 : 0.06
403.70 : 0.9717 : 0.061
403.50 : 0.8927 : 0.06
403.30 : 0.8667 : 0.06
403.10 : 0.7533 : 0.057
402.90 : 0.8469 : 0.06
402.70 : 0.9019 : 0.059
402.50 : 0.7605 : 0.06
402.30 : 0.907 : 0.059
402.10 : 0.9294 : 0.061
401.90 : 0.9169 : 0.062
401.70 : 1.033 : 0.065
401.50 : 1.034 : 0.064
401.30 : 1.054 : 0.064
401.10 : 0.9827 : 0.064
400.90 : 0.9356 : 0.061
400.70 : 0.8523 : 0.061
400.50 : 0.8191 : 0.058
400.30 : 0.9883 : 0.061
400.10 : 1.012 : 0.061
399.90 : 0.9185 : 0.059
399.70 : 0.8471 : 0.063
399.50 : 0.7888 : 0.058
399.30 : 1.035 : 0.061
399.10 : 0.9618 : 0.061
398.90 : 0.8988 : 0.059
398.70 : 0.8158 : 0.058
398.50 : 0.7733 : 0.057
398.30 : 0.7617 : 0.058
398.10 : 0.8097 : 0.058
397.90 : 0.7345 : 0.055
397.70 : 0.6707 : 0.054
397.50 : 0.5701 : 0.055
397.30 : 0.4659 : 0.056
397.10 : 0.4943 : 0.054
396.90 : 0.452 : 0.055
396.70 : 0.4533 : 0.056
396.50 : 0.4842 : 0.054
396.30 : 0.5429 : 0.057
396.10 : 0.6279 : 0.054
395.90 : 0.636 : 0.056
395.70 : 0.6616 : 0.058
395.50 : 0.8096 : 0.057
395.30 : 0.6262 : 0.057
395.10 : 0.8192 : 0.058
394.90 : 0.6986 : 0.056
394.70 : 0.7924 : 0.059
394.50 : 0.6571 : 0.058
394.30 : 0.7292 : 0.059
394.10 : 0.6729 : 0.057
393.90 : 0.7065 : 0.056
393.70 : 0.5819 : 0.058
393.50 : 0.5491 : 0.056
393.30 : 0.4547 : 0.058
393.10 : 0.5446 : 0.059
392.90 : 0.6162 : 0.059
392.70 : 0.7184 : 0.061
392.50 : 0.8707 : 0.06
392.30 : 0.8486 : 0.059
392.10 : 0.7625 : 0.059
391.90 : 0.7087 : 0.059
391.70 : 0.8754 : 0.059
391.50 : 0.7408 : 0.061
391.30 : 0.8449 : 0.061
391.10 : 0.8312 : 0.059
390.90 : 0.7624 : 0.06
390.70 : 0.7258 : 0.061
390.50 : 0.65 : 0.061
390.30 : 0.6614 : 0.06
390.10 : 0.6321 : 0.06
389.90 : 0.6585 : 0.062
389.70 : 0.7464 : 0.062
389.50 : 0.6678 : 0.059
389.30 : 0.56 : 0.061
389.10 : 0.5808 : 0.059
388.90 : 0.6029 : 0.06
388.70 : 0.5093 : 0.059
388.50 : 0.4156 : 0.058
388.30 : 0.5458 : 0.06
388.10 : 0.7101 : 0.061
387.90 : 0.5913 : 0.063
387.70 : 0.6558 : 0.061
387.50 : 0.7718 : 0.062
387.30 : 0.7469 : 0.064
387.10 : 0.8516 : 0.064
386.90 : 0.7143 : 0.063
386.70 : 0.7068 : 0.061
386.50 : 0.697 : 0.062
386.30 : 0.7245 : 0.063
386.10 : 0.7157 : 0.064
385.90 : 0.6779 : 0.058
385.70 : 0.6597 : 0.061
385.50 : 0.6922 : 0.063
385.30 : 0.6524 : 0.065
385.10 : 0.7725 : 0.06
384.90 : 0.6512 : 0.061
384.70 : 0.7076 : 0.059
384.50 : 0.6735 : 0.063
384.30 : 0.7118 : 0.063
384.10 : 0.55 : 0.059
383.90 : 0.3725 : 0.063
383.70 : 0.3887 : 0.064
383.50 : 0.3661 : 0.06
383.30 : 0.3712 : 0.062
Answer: 1.42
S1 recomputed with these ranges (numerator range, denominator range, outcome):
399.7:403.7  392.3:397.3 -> 1.50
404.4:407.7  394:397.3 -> 1.51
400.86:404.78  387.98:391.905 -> 1.46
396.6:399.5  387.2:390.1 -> 1.19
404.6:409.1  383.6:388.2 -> 1.46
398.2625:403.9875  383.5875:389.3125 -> 1.52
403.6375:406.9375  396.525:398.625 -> 1.53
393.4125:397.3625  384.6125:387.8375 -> 0.92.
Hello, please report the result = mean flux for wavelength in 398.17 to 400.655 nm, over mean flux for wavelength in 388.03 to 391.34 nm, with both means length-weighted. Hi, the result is 1.4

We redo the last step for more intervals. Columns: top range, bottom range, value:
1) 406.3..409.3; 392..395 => 1.25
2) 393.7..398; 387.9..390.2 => 1.05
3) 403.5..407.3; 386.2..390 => 1.39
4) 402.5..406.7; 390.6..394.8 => 1.26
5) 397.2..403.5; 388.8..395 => 1.24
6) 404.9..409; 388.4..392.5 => 1.26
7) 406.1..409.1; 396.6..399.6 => 1.20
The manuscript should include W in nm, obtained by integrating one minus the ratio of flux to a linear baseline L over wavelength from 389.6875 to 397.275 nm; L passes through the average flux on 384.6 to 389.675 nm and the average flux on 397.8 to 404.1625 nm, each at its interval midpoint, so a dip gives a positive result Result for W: 0.93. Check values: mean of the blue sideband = 0.664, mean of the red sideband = 0.896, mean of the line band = 0.672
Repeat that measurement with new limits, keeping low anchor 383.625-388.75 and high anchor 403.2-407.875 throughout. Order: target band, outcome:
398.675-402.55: -0.429 nm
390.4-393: -0.158 nm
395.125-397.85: 0.684 nm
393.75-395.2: 0.072 nm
